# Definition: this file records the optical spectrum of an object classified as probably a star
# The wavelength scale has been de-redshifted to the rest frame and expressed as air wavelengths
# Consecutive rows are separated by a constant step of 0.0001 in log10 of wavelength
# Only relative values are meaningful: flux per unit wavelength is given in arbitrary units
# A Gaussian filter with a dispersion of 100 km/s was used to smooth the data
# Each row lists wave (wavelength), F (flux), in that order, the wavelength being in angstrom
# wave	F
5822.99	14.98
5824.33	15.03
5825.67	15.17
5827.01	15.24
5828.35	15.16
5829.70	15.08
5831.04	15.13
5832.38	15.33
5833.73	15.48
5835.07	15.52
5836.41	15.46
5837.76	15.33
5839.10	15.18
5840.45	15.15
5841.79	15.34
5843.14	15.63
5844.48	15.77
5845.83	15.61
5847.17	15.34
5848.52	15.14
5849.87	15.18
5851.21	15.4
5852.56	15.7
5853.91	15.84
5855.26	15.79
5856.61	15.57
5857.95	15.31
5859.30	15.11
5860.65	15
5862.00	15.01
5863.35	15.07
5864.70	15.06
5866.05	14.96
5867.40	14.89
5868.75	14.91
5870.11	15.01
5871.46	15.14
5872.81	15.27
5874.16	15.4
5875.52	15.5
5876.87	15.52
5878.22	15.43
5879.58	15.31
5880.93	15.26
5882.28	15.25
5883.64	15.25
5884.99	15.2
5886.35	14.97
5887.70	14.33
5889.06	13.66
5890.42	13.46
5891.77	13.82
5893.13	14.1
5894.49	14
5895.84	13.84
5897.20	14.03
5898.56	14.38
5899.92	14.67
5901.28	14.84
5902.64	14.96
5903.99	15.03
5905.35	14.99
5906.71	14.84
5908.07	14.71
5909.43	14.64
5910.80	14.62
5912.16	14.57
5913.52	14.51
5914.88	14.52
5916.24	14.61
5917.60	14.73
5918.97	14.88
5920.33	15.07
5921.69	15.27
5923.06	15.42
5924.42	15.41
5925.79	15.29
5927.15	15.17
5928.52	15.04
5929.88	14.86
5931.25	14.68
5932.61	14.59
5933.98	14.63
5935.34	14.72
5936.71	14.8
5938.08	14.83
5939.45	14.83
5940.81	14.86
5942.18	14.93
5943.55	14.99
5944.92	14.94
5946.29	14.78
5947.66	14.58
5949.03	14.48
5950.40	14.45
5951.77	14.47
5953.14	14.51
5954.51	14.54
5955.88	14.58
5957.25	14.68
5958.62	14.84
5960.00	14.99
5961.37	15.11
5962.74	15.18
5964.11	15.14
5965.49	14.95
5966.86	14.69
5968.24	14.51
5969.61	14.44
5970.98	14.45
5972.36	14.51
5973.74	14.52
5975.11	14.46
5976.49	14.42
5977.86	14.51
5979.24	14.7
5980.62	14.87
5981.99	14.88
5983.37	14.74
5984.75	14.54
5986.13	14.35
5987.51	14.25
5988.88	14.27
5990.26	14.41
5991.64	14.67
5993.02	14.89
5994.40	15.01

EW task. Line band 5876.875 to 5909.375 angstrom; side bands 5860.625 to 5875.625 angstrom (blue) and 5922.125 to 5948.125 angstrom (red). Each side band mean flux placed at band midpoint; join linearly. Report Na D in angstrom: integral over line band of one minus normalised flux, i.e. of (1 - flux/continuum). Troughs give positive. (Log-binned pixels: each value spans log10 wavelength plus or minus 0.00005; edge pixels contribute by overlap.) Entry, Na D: 0.8 angstrom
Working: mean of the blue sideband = 15.1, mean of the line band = 14.6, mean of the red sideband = 14.9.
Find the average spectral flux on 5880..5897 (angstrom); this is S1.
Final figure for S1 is 14.4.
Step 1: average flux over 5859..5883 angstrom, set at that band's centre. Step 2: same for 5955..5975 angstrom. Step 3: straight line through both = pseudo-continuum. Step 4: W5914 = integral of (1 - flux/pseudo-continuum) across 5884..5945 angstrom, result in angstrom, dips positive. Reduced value 1.1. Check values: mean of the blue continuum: 15.2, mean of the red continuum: 14.7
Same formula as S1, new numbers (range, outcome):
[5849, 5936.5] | 14.9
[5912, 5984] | 14.8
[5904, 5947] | 14.9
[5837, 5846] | 15.4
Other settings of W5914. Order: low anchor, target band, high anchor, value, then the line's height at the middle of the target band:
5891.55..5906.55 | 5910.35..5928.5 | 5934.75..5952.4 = -0.4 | 14.6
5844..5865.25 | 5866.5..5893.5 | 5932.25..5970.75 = 0.6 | 15.2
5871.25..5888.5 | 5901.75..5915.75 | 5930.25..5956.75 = 0.2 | 15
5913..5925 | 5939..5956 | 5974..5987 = 0.1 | 14.8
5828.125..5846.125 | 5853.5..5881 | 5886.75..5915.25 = -0.6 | 14.9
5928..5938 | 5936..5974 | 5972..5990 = -0.2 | 14.7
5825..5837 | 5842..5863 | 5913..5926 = -0.3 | 15.2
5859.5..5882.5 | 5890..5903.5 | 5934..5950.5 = 0.7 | 15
